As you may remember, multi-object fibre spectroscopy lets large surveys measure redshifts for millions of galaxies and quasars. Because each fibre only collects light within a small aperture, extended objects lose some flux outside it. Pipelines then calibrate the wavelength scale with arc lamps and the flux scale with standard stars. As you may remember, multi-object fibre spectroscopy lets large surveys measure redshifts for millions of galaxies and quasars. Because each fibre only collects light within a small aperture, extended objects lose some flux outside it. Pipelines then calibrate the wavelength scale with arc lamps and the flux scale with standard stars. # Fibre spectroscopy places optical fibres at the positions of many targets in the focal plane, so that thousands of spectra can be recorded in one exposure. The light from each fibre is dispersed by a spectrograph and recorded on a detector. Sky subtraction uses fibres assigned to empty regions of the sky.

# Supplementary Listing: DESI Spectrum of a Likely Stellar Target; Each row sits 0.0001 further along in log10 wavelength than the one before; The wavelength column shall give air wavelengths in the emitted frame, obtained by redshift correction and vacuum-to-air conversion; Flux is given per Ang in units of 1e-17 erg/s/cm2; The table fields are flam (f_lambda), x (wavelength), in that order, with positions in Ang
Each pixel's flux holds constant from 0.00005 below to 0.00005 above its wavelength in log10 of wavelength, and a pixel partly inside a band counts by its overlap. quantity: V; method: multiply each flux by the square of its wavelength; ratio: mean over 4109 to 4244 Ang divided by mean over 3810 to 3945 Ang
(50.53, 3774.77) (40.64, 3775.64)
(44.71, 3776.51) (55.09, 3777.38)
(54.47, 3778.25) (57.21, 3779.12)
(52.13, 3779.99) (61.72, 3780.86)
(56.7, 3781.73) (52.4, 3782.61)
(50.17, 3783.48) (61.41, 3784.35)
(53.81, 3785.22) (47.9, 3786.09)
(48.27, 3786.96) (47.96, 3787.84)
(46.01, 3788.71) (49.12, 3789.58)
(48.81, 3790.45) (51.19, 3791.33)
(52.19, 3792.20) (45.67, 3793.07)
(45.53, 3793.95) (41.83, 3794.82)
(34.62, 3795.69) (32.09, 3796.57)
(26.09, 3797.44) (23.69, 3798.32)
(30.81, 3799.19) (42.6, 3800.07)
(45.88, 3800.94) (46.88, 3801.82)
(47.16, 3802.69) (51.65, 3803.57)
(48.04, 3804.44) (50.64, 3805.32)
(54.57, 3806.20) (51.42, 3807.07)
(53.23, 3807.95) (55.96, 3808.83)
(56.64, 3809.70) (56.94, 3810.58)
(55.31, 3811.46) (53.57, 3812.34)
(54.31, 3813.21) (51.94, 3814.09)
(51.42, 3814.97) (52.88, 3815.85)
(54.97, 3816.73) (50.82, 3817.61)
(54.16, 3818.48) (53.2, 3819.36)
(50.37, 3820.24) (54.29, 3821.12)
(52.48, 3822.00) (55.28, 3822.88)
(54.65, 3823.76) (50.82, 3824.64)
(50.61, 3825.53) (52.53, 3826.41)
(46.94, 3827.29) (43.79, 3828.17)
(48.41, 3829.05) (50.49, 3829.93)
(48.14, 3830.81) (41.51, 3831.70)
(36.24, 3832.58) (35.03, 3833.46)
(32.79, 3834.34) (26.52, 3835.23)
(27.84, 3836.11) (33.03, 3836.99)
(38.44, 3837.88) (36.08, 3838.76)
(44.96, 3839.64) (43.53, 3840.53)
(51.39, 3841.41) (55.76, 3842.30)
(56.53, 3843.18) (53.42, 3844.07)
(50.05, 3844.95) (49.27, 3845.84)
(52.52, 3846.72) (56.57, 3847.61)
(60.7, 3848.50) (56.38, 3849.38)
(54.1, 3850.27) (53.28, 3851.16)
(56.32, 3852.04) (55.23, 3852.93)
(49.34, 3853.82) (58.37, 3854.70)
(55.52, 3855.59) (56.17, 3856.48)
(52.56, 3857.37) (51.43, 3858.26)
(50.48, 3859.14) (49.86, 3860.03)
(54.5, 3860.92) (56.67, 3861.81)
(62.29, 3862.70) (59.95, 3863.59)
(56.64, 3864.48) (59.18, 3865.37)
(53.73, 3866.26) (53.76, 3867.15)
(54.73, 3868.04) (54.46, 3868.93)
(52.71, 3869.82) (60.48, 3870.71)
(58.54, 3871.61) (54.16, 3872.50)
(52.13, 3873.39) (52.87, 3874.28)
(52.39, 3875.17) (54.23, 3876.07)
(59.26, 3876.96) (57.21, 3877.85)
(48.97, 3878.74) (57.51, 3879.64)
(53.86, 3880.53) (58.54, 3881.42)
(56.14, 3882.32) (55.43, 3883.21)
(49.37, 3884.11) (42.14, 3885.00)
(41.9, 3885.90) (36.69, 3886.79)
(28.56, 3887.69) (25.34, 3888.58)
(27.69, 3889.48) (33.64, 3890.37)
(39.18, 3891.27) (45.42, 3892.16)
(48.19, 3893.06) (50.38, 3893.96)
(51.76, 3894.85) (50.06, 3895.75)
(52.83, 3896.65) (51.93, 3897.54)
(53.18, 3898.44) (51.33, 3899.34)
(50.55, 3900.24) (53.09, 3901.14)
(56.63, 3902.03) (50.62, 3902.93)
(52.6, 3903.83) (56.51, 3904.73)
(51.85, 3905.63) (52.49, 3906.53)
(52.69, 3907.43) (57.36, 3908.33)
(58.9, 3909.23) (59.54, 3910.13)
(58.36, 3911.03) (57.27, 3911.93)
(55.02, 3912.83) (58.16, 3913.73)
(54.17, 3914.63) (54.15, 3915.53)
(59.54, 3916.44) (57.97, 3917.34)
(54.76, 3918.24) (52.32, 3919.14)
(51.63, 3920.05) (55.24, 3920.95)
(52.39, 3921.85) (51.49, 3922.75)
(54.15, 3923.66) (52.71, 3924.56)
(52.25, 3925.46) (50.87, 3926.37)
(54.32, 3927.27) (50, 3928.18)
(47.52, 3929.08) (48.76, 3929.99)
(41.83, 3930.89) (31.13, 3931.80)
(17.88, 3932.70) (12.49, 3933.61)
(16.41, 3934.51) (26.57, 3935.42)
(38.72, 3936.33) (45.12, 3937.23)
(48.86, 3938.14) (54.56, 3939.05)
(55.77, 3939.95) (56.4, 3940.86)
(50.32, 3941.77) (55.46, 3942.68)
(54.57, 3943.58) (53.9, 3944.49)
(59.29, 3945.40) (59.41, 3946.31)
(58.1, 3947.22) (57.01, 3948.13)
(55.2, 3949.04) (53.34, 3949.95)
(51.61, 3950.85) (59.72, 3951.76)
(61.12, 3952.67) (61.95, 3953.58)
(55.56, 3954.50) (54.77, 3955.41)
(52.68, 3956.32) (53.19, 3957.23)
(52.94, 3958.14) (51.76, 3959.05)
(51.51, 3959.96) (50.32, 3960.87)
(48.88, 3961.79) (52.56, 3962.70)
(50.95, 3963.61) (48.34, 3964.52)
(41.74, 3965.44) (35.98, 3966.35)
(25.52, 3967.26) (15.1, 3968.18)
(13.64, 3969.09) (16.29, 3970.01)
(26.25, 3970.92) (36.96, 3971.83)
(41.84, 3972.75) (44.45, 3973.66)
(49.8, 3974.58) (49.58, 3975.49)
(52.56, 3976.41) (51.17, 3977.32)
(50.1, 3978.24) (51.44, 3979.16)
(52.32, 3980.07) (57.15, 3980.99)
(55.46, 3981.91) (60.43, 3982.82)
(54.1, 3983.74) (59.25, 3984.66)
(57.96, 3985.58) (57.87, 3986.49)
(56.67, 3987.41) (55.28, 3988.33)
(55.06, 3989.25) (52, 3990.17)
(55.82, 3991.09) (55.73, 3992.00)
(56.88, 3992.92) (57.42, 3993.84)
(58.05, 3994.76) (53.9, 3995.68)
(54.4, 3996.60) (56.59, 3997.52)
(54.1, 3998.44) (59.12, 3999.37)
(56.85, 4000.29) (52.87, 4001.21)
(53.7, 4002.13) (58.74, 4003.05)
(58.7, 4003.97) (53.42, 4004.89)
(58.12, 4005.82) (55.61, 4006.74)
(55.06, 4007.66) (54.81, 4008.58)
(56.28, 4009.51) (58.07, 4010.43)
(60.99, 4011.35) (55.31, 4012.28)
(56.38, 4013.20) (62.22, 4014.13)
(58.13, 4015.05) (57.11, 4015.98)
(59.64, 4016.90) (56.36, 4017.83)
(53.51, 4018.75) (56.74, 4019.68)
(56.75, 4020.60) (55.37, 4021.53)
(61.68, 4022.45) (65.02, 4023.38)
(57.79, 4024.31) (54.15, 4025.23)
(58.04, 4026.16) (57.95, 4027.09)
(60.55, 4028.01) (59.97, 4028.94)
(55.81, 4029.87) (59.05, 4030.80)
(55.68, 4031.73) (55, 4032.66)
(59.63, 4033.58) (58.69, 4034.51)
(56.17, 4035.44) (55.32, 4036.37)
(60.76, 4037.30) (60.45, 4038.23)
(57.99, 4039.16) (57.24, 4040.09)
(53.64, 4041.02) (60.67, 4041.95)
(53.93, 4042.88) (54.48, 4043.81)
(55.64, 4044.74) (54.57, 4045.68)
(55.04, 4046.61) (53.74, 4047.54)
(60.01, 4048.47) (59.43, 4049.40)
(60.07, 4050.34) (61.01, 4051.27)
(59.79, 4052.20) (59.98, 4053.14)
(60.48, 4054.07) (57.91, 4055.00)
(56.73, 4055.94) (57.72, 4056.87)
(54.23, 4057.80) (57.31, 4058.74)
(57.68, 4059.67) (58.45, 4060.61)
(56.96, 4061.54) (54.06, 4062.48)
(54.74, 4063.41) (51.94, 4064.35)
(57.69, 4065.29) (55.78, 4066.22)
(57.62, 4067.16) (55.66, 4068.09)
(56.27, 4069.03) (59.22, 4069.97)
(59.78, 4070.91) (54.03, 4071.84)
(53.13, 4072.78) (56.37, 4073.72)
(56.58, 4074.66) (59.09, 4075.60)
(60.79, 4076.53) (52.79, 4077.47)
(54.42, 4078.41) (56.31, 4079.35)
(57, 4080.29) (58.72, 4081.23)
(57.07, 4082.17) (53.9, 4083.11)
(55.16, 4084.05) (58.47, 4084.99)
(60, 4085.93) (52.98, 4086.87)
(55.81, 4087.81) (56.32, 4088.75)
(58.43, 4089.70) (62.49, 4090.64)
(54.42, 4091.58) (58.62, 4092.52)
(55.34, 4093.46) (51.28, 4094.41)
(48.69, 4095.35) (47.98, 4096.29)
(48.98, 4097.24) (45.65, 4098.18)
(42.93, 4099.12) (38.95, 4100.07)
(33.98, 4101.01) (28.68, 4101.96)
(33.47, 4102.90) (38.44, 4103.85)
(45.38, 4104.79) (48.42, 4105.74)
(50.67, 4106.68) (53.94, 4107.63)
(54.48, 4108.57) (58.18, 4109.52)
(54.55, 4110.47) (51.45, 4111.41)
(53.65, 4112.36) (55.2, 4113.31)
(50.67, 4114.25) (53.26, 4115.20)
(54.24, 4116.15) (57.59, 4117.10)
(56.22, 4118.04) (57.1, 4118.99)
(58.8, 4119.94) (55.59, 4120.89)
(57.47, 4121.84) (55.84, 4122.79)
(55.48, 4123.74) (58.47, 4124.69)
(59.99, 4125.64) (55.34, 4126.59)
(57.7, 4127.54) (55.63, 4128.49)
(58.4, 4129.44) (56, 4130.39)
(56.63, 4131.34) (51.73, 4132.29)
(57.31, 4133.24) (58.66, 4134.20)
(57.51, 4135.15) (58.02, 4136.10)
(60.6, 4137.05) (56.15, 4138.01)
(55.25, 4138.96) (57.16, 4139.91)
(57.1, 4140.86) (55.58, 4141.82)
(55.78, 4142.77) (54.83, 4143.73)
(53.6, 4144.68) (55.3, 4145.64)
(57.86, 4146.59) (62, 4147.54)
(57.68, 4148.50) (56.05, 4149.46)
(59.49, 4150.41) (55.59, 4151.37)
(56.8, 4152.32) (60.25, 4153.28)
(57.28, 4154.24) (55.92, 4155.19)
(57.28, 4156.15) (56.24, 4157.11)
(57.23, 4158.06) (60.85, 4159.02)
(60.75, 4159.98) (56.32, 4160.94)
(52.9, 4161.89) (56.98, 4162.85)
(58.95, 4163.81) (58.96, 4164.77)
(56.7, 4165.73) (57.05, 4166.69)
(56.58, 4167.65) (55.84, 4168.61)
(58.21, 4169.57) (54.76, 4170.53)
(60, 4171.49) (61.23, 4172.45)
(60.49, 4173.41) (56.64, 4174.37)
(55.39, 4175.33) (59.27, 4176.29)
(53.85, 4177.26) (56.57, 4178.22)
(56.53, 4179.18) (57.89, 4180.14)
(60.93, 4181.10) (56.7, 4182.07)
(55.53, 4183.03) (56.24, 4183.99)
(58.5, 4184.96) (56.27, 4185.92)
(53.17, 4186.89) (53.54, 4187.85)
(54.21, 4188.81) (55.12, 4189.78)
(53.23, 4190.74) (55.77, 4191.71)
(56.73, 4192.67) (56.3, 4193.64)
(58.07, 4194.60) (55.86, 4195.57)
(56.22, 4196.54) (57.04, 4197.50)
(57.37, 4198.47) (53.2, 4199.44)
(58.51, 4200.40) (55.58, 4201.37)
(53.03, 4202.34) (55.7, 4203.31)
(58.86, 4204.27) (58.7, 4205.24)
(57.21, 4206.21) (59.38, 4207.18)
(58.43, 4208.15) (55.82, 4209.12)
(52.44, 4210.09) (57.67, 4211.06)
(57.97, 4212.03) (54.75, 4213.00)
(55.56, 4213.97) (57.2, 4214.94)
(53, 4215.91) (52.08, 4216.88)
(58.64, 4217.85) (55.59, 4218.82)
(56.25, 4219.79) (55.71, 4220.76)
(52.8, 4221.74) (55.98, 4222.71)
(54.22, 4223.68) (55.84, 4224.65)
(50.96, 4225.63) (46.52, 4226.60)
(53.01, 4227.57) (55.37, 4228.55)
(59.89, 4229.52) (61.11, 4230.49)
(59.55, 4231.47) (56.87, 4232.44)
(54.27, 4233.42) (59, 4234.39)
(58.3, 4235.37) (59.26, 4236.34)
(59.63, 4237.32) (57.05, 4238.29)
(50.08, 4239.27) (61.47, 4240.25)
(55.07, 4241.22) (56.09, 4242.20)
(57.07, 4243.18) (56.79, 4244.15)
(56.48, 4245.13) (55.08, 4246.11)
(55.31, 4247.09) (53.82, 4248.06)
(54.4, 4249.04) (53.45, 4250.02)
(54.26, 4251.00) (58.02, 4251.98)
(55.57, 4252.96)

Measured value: 1.3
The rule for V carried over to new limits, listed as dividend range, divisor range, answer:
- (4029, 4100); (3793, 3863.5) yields 1.30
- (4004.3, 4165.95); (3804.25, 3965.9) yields 1.22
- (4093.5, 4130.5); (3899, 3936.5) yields 1.14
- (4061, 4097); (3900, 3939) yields 1.23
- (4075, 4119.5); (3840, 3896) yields 1.14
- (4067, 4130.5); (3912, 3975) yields 1.22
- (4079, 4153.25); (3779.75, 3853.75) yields 1.30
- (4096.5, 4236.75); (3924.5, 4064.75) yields 1.14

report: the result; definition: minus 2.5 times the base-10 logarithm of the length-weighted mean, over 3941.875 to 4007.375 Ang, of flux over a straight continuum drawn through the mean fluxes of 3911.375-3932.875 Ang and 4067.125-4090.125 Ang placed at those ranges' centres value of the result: 0.03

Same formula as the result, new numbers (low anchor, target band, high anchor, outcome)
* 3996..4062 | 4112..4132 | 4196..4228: 0.005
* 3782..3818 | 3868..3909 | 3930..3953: -0.060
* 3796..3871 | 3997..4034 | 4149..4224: -0.079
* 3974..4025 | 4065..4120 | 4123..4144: 0.070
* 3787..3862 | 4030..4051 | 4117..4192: -0.061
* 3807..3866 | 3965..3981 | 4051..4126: 0.322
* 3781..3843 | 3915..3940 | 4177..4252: 0.088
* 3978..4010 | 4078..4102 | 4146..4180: 0.087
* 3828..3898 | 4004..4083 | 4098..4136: -0.116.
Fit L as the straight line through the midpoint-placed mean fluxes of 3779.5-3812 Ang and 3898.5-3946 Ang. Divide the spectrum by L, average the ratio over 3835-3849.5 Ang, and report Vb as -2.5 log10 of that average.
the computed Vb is 0.05 mag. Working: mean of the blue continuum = 48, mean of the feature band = 46.8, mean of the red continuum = 50.2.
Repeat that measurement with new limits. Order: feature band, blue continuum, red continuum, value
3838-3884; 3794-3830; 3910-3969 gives -0.11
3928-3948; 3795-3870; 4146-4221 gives 0.15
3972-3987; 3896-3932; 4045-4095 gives 0.04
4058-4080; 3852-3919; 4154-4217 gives -0.03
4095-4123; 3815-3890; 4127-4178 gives 0.13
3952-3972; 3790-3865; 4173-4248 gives 0.17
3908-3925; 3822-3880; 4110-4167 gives -0.07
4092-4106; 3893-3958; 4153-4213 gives 0.23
